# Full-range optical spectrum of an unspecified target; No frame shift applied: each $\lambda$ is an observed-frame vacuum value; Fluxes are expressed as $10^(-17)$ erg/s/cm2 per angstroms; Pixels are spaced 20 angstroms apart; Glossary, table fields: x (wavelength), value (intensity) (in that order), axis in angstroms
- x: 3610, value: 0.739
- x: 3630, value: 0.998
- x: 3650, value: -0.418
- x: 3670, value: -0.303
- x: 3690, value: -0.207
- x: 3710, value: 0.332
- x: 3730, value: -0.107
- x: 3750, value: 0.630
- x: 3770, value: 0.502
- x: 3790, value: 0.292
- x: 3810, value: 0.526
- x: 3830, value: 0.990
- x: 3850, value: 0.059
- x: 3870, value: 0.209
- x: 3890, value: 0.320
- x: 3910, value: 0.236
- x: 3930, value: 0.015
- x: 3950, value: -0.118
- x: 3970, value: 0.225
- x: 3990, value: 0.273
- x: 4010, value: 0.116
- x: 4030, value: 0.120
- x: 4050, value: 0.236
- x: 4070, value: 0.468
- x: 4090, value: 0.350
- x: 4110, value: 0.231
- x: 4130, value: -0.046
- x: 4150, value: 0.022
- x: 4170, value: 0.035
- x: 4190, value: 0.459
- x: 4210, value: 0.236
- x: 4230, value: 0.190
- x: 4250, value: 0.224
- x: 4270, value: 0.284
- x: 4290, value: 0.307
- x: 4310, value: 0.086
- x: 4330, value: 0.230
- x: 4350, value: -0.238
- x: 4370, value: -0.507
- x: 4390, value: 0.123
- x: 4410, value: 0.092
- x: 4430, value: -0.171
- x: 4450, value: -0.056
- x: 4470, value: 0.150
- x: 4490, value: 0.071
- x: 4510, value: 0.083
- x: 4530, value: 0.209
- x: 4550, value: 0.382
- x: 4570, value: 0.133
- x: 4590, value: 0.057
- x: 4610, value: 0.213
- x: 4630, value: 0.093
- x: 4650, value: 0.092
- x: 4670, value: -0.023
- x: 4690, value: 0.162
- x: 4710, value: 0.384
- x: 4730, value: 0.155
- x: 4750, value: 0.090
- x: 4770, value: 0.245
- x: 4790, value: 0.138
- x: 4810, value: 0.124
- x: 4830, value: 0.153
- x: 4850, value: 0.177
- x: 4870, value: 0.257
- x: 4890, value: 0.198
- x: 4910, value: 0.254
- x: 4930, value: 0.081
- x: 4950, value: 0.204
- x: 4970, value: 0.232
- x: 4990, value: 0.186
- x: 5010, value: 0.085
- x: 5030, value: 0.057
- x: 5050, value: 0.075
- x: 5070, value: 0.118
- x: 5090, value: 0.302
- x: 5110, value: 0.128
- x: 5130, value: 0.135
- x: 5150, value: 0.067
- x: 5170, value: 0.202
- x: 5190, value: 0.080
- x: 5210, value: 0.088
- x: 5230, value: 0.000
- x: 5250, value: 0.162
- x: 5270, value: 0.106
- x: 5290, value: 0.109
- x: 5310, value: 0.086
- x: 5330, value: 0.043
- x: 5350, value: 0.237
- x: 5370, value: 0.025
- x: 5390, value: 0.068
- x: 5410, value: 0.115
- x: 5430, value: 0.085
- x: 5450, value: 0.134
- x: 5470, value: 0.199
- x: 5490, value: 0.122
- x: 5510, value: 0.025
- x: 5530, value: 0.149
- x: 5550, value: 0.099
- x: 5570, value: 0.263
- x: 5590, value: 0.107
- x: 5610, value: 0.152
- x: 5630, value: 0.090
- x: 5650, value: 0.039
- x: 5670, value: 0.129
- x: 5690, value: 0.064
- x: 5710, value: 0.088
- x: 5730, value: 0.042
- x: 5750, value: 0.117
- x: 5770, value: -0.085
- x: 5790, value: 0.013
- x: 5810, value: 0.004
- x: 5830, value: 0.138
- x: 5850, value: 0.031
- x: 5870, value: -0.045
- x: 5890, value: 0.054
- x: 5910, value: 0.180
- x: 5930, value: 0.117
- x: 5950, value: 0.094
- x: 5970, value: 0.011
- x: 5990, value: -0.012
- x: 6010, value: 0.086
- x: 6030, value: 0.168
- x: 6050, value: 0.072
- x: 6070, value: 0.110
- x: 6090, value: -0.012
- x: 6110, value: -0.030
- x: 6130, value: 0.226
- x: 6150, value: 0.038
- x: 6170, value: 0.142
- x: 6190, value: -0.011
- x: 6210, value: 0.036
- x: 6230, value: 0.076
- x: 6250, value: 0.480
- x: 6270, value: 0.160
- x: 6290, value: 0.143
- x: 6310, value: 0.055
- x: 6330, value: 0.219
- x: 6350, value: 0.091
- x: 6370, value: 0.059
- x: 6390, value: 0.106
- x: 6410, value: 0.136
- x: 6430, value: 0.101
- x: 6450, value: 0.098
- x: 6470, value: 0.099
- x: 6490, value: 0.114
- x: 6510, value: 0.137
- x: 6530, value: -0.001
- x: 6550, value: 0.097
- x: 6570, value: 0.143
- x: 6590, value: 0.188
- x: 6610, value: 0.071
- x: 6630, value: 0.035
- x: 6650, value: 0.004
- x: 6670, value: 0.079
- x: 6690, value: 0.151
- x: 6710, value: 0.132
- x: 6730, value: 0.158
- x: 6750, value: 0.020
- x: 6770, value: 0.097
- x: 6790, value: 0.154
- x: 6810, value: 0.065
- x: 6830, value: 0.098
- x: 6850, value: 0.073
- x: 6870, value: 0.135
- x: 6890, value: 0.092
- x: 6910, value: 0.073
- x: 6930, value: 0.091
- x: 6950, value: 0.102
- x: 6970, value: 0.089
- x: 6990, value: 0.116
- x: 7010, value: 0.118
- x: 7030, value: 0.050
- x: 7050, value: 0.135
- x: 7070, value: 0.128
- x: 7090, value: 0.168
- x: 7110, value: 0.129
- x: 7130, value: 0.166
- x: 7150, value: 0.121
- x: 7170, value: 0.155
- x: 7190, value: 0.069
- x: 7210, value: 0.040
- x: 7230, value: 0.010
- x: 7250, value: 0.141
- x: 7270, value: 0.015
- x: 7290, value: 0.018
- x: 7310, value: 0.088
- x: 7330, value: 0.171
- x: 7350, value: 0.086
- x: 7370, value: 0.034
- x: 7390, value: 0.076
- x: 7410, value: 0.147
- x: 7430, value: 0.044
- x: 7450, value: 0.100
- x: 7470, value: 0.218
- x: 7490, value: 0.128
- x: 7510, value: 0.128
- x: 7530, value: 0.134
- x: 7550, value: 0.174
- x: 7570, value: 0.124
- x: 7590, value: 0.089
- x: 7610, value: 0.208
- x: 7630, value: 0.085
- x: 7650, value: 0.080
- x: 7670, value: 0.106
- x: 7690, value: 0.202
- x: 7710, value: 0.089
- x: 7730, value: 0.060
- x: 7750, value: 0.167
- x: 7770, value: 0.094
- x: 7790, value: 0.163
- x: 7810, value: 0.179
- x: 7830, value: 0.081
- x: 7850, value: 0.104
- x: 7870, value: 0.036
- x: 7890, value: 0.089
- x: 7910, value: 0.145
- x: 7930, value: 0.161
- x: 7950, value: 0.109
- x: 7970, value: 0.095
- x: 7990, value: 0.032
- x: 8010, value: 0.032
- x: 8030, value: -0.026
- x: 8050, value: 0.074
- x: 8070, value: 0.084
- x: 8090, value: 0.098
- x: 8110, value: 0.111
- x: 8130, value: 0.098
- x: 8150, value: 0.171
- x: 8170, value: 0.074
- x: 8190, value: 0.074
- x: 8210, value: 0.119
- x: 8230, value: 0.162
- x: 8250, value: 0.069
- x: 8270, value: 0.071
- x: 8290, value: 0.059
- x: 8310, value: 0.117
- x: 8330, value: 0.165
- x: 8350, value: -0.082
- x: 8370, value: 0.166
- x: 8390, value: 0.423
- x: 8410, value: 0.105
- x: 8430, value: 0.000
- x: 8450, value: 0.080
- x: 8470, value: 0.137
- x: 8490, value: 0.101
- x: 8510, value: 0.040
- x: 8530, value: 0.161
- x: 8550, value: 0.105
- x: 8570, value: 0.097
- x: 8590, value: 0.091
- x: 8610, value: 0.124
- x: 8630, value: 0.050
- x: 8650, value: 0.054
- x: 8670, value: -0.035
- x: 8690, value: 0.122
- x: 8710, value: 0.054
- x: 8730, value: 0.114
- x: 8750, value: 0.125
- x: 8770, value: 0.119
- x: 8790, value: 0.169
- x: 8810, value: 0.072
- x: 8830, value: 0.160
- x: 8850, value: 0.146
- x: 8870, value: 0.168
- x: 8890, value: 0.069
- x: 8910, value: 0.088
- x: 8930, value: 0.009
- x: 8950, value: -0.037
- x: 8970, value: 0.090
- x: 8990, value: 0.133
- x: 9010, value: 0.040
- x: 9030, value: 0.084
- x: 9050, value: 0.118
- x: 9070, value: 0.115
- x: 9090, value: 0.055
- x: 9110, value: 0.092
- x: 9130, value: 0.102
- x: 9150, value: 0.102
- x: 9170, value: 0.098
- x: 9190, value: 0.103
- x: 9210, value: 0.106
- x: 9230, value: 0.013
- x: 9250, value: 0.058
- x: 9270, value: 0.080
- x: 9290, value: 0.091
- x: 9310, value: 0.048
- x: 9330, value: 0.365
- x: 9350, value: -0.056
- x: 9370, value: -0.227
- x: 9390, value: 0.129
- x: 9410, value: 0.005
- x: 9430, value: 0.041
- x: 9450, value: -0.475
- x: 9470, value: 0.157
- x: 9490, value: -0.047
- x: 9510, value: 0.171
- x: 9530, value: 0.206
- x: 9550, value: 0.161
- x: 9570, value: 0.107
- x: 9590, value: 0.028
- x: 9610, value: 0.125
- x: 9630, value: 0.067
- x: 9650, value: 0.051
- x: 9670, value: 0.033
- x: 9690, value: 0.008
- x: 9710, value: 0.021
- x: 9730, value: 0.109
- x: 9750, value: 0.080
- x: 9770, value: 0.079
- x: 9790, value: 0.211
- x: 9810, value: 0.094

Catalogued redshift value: 0.676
